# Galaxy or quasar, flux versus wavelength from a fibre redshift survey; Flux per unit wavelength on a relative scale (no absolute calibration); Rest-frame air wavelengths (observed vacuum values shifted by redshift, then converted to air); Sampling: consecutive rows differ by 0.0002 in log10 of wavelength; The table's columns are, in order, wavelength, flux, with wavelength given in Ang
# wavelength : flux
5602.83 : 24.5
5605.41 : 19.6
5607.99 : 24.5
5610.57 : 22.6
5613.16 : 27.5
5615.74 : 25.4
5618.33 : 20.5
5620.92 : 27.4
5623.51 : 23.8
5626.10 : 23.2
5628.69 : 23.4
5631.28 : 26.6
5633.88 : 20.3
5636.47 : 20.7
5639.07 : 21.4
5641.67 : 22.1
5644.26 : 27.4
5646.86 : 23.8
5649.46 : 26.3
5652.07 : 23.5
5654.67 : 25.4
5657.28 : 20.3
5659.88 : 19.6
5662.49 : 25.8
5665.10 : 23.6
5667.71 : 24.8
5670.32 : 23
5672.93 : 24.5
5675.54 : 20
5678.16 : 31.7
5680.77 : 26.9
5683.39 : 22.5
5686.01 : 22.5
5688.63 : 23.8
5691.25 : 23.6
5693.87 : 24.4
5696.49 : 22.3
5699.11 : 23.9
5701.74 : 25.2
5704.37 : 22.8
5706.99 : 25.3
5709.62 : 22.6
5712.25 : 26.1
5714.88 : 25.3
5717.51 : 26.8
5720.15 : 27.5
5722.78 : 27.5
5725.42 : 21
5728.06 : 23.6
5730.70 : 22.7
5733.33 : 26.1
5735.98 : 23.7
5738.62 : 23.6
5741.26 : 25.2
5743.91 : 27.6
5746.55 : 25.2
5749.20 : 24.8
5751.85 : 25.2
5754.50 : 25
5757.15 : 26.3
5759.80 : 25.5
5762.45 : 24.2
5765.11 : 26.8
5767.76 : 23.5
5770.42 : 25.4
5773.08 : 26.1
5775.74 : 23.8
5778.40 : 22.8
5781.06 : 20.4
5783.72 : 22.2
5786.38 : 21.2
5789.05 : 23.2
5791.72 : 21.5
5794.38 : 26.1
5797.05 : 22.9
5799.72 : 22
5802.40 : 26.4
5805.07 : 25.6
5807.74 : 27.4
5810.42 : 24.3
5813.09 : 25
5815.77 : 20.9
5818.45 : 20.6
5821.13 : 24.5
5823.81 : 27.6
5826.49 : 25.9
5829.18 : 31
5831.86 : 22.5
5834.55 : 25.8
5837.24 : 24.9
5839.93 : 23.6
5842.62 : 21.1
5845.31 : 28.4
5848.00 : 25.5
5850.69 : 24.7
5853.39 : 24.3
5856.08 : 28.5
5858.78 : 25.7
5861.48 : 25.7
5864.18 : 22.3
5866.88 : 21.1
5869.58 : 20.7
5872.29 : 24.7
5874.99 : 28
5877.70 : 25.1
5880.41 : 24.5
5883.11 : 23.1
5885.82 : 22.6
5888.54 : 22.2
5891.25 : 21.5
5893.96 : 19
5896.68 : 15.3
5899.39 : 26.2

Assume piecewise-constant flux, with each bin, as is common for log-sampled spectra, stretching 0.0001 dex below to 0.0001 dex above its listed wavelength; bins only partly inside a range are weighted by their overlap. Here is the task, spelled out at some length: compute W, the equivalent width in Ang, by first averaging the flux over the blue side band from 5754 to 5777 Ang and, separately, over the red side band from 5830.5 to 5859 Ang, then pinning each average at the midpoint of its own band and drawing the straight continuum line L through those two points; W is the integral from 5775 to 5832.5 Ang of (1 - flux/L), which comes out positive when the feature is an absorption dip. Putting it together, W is 2.5 Ang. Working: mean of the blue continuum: 25.2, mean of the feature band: 24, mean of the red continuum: 25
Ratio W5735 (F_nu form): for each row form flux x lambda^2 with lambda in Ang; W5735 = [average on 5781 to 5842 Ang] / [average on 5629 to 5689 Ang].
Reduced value 1.07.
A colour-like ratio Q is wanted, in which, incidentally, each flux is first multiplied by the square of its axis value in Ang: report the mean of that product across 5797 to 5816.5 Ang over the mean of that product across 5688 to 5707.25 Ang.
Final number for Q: 1.07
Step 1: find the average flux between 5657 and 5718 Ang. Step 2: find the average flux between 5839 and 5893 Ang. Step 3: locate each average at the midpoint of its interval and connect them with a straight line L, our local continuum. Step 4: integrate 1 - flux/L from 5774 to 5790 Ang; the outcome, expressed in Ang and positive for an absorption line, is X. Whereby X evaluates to 1.2 Ang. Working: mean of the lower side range 24.1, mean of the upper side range 24.1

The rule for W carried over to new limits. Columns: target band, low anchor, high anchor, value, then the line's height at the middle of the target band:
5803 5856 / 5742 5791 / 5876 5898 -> -4.69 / 23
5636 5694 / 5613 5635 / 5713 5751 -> 1.47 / 24.5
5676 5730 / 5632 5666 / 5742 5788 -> -2.06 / 23.8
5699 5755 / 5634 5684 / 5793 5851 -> -1.46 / 24.2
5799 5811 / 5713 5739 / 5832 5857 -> -0.19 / 25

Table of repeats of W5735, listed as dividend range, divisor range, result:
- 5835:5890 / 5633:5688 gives 1.10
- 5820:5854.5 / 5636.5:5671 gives 1.15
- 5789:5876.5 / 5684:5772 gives 1.03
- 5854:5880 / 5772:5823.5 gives 1.07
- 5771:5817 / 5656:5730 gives 1.01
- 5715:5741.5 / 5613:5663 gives 1.08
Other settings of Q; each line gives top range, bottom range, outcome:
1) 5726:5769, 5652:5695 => 1.07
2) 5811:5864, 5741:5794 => 1.05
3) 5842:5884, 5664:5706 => 1.09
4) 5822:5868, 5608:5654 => 1.14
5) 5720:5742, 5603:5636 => 1.07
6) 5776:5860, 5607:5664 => 1.10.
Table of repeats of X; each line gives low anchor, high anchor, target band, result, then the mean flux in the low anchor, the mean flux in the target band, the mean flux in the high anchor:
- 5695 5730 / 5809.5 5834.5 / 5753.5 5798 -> 1.4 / 24.6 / 23.9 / 24.8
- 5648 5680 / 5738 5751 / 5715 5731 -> 0.0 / 24.1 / 25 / 25.4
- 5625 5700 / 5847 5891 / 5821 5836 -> -1.4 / 23.7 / 26.3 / 24.2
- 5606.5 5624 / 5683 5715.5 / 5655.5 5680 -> 0.3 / 24.5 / 23.8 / 23.9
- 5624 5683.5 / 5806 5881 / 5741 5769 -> -1.2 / 23.8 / 25.4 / 24.8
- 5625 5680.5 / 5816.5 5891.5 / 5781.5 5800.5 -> 1.3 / 23.8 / 22.6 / 24.5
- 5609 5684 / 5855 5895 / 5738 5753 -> -1.0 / 23.9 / 25.3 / 23.6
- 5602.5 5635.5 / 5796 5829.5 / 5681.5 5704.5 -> 0.5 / 23.7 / 23.6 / 24.8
